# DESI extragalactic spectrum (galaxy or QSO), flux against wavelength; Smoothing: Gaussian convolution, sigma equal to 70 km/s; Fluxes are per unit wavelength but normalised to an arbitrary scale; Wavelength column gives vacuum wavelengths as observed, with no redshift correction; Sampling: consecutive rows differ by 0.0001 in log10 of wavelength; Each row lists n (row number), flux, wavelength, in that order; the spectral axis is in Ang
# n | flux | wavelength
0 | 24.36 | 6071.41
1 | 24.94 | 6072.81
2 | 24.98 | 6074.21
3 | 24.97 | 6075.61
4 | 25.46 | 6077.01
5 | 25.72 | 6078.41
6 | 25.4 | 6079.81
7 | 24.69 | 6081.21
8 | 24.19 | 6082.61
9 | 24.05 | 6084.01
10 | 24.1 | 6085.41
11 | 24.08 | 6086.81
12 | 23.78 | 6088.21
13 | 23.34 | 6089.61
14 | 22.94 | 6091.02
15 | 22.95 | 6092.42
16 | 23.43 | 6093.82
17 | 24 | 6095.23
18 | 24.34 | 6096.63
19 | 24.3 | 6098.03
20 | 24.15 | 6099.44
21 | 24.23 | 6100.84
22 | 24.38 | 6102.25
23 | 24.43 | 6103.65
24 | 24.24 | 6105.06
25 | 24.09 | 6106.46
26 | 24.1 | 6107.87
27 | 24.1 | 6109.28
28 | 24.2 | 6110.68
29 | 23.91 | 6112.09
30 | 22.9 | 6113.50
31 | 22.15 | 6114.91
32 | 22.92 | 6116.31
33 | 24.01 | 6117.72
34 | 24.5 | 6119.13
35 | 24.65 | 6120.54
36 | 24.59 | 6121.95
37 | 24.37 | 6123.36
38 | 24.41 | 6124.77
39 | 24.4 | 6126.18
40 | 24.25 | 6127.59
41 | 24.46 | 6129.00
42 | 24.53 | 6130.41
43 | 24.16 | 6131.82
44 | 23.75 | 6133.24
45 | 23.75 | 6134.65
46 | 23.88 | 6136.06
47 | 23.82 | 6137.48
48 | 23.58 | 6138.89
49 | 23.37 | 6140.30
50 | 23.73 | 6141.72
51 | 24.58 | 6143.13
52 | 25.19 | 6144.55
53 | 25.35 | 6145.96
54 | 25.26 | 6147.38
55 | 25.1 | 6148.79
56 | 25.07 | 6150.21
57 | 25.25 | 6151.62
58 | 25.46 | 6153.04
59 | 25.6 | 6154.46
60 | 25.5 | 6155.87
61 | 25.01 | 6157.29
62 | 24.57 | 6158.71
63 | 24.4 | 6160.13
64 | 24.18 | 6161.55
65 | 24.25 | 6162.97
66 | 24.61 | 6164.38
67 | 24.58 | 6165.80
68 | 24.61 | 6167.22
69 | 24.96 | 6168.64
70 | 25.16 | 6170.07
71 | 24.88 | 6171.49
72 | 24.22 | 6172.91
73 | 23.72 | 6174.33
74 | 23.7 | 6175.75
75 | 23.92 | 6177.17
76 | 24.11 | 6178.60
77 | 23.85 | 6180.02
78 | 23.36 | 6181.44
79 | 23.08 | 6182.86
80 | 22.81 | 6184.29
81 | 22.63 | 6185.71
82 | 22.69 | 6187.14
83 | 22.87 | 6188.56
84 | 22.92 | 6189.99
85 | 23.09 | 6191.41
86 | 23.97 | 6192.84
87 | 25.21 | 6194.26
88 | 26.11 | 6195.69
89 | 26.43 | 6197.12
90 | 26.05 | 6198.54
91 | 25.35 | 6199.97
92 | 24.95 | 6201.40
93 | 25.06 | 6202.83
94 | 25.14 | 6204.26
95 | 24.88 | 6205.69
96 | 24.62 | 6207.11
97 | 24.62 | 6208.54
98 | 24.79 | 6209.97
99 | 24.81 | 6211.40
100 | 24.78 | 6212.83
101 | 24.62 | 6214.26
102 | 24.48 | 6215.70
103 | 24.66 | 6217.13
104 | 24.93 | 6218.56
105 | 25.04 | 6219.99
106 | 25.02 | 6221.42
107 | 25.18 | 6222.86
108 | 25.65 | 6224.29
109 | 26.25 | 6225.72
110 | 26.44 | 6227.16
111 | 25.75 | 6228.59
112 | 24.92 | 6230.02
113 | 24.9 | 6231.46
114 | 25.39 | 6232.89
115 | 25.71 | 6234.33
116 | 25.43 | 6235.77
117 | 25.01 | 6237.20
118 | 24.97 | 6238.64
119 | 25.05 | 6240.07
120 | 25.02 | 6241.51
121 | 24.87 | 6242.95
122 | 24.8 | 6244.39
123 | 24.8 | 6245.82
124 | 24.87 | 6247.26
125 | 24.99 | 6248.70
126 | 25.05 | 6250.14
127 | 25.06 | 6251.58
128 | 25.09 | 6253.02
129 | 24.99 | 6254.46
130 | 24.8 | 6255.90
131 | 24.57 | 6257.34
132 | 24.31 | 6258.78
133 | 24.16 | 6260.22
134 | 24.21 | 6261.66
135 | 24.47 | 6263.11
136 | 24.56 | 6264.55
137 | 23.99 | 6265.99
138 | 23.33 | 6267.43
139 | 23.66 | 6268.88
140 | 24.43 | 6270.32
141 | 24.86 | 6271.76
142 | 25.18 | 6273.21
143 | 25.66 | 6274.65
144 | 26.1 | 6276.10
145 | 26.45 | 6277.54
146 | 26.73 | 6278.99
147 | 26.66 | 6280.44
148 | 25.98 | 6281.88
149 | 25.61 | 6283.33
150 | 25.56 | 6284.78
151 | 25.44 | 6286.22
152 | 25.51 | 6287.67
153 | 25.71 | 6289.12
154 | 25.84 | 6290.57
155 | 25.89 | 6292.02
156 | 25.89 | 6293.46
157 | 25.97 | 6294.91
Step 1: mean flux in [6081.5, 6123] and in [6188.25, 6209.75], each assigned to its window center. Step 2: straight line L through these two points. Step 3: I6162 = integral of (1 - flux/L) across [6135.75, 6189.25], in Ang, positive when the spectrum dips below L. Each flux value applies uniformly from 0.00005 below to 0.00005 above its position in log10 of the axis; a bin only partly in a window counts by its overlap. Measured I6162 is 0.4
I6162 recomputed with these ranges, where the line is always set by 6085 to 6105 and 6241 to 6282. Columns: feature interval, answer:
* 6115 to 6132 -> -0.1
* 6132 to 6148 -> 0.0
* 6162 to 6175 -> -0.1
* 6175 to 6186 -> 0.4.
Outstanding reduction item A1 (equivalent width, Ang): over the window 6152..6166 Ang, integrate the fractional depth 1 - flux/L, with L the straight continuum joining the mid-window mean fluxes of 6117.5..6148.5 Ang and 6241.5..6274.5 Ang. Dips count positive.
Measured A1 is -0.3 Ang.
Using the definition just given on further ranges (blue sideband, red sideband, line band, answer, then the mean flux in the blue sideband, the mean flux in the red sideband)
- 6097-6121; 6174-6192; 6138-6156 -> -0.9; 24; 23.3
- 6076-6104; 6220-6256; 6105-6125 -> 0.4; 24.2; 25.2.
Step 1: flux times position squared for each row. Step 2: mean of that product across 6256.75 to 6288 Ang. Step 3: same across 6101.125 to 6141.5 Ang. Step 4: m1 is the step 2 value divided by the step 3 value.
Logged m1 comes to 1.10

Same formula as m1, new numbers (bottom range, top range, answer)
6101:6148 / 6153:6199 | 1.02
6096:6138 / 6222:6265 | 1.08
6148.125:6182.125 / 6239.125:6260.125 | 1.04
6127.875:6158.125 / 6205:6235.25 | 1.05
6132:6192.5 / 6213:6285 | 1.07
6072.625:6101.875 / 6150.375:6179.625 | 1.04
